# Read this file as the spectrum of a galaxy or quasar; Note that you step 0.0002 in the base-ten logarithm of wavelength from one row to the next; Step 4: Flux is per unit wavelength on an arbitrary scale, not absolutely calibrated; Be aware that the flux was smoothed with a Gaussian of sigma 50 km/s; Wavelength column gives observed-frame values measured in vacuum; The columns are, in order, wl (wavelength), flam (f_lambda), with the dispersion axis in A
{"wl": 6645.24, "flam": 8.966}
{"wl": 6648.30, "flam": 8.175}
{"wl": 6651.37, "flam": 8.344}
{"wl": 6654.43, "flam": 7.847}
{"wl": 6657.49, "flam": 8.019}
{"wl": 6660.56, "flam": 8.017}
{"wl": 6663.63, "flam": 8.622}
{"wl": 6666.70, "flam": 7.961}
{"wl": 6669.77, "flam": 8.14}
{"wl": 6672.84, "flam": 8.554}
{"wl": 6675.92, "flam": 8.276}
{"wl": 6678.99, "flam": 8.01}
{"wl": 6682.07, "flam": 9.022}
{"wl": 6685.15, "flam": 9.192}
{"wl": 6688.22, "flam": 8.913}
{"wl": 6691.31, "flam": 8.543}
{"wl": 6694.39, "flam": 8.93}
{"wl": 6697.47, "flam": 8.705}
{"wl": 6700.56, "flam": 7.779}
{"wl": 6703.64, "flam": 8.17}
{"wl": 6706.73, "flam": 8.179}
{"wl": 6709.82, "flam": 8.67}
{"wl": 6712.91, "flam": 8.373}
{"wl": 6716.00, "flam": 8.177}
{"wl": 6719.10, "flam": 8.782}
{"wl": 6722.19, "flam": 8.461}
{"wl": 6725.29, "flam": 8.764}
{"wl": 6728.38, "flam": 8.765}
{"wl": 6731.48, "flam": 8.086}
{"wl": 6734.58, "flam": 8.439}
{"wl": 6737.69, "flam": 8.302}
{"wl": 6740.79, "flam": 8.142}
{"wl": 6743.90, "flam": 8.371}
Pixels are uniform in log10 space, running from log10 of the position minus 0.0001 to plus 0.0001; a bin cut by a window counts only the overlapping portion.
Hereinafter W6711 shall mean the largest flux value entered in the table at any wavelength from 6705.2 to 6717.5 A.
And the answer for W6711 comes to 8.67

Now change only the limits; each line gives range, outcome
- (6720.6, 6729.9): 8.765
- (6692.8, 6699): 8.93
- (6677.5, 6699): 9.192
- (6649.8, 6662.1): 8.344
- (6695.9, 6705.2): 8.705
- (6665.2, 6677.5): 8.554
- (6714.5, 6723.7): 8.782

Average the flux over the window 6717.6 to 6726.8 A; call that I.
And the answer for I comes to 8.67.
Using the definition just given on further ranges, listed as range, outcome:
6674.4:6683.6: 8.44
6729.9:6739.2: 8.27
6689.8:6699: 8.73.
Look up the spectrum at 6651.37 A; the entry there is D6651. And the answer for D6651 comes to 8.344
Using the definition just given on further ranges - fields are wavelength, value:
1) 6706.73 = 8.179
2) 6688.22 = 8.913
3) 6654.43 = 7.847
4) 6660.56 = 8.017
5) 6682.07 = 9.022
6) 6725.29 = 8.764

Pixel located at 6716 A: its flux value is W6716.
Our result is 8.177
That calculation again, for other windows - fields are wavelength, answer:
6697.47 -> 8.705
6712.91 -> 8.373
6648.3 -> 8.175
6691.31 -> 8.543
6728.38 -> 8.765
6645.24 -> 8.966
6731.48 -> 8.086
